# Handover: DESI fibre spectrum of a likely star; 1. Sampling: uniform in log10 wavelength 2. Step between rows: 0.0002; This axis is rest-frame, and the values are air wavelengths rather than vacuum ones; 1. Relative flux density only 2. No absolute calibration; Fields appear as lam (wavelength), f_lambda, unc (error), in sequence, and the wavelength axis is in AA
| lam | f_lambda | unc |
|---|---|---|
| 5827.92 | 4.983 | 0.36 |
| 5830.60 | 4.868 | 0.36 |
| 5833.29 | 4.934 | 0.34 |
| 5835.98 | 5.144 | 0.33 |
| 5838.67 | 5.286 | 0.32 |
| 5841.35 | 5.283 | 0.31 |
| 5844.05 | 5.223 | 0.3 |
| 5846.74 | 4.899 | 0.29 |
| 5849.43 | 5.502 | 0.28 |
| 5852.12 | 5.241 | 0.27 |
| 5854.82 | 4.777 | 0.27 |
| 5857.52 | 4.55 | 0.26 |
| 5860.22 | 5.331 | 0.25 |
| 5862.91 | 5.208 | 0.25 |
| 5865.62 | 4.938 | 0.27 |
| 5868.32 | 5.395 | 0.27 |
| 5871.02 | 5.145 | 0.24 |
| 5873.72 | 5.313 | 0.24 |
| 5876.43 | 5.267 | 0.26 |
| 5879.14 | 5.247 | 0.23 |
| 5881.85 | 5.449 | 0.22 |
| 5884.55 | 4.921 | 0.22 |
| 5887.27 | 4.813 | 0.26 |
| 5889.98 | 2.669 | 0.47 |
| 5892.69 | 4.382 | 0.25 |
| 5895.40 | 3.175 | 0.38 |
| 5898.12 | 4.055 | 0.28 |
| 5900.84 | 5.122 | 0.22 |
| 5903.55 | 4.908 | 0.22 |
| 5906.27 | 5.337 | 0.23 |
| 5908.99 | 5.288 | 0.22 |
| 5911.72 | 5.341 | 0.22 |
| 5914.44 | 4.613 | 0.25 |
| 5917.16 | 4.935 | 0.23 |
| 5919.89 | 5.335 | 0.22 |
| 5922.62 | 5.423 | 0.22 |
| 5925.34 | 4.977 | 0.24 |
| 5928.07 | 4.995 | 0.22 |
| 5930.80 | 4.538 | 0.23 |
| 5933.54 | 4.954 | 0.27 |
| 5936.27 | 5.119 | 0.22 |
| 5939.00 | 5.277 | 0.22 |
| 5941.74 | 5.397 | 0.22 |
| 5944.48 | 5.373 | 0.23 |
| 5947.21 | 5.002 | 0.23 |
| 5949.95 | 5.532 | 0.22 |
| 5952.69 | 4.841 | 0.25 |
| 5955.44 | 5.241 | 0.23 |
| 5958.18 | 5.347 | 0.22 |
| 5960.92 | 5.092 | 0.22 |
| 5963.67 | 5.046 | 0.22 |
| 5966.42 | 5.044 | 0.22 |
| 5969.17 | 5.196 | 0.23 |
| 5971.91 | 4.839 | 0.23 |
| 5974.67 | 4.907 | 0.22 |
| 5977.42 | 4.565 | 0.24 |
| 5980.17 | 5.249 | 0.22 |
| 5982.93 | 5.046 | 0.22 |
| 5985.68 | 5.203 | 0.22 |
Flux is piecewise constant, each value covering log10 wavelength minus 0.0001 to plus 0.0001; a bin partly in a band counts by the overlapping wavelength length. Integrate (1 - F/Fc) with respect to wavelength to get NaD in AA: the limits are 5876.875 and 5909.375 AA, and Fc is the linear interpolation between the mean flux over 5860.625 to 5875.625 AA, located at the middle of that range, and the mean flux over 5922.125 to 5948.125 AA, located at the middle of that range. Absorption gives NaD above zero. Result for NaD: 3.5 AA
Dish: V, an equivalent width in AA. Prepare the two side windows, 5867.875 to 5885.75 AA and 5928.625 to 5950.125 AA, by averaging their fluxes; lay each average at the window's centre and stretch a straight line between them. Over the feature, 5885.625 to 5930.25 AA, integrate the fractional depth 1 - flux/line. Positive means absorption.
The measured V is 4.1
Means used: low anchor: 5.25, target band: 4.71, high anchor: 5.12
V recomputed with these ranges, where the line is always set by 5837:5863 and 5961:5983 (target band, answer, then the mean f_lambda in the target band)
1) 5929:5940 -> 0.1 AA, 4.96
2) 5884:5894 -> 1.9 AA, 4.13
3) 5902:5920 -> -0.1 AA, 5.09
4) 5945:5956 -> -0.3 AA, 5.16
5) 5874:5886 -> -0.3 AA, 5.22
